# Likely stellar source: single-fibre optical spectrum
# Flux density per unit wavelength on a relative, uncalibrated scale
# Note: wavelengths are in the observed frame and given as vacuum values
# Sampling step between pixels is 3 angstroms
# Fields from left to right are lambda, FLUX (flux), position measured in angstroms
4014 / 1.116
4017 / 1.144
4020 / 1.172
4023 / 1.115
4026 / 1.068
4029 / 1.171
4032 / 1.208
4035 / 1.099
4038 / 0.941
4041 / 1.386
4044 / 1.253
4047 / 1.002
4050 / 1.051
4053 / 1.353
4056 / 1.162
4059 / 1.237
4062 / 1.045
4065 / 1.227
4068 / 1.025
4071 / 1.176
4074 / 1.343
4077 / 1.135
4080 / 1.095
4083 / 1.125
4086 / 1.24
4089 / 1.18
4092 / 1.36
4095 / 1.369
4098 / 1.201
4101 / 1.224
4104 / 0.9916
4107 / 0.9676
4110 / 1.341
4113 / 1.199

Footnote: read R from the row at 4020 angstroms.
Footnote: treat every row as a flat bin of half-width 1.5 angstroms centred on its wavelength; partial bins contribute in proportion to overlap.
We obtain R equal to 1.172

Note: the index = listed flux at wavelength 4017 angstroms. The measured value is 1.144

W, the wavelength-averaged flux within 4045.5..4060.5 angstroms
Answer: 1.16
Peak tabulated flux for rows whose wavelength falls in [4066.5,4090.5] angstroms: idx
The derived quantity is 1.343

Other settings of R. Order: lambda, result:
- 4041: 1.386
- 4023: 1.115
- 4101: 1.224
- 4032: 1.208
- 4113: 1.199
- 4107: 0.9676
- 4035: 1.099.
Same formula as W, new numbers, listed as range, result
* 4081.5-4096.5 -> 1.25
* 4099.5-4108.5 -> 1.06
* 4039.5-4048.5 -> 1.21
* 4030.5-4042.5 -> 1.16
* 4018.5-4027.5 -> 1.12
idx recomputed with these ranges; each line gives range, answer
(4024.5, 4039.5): 1.208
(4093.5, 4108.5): 1.369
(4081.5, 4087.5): 1.24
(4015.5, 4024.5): 1.172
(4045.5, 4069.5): 1.353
